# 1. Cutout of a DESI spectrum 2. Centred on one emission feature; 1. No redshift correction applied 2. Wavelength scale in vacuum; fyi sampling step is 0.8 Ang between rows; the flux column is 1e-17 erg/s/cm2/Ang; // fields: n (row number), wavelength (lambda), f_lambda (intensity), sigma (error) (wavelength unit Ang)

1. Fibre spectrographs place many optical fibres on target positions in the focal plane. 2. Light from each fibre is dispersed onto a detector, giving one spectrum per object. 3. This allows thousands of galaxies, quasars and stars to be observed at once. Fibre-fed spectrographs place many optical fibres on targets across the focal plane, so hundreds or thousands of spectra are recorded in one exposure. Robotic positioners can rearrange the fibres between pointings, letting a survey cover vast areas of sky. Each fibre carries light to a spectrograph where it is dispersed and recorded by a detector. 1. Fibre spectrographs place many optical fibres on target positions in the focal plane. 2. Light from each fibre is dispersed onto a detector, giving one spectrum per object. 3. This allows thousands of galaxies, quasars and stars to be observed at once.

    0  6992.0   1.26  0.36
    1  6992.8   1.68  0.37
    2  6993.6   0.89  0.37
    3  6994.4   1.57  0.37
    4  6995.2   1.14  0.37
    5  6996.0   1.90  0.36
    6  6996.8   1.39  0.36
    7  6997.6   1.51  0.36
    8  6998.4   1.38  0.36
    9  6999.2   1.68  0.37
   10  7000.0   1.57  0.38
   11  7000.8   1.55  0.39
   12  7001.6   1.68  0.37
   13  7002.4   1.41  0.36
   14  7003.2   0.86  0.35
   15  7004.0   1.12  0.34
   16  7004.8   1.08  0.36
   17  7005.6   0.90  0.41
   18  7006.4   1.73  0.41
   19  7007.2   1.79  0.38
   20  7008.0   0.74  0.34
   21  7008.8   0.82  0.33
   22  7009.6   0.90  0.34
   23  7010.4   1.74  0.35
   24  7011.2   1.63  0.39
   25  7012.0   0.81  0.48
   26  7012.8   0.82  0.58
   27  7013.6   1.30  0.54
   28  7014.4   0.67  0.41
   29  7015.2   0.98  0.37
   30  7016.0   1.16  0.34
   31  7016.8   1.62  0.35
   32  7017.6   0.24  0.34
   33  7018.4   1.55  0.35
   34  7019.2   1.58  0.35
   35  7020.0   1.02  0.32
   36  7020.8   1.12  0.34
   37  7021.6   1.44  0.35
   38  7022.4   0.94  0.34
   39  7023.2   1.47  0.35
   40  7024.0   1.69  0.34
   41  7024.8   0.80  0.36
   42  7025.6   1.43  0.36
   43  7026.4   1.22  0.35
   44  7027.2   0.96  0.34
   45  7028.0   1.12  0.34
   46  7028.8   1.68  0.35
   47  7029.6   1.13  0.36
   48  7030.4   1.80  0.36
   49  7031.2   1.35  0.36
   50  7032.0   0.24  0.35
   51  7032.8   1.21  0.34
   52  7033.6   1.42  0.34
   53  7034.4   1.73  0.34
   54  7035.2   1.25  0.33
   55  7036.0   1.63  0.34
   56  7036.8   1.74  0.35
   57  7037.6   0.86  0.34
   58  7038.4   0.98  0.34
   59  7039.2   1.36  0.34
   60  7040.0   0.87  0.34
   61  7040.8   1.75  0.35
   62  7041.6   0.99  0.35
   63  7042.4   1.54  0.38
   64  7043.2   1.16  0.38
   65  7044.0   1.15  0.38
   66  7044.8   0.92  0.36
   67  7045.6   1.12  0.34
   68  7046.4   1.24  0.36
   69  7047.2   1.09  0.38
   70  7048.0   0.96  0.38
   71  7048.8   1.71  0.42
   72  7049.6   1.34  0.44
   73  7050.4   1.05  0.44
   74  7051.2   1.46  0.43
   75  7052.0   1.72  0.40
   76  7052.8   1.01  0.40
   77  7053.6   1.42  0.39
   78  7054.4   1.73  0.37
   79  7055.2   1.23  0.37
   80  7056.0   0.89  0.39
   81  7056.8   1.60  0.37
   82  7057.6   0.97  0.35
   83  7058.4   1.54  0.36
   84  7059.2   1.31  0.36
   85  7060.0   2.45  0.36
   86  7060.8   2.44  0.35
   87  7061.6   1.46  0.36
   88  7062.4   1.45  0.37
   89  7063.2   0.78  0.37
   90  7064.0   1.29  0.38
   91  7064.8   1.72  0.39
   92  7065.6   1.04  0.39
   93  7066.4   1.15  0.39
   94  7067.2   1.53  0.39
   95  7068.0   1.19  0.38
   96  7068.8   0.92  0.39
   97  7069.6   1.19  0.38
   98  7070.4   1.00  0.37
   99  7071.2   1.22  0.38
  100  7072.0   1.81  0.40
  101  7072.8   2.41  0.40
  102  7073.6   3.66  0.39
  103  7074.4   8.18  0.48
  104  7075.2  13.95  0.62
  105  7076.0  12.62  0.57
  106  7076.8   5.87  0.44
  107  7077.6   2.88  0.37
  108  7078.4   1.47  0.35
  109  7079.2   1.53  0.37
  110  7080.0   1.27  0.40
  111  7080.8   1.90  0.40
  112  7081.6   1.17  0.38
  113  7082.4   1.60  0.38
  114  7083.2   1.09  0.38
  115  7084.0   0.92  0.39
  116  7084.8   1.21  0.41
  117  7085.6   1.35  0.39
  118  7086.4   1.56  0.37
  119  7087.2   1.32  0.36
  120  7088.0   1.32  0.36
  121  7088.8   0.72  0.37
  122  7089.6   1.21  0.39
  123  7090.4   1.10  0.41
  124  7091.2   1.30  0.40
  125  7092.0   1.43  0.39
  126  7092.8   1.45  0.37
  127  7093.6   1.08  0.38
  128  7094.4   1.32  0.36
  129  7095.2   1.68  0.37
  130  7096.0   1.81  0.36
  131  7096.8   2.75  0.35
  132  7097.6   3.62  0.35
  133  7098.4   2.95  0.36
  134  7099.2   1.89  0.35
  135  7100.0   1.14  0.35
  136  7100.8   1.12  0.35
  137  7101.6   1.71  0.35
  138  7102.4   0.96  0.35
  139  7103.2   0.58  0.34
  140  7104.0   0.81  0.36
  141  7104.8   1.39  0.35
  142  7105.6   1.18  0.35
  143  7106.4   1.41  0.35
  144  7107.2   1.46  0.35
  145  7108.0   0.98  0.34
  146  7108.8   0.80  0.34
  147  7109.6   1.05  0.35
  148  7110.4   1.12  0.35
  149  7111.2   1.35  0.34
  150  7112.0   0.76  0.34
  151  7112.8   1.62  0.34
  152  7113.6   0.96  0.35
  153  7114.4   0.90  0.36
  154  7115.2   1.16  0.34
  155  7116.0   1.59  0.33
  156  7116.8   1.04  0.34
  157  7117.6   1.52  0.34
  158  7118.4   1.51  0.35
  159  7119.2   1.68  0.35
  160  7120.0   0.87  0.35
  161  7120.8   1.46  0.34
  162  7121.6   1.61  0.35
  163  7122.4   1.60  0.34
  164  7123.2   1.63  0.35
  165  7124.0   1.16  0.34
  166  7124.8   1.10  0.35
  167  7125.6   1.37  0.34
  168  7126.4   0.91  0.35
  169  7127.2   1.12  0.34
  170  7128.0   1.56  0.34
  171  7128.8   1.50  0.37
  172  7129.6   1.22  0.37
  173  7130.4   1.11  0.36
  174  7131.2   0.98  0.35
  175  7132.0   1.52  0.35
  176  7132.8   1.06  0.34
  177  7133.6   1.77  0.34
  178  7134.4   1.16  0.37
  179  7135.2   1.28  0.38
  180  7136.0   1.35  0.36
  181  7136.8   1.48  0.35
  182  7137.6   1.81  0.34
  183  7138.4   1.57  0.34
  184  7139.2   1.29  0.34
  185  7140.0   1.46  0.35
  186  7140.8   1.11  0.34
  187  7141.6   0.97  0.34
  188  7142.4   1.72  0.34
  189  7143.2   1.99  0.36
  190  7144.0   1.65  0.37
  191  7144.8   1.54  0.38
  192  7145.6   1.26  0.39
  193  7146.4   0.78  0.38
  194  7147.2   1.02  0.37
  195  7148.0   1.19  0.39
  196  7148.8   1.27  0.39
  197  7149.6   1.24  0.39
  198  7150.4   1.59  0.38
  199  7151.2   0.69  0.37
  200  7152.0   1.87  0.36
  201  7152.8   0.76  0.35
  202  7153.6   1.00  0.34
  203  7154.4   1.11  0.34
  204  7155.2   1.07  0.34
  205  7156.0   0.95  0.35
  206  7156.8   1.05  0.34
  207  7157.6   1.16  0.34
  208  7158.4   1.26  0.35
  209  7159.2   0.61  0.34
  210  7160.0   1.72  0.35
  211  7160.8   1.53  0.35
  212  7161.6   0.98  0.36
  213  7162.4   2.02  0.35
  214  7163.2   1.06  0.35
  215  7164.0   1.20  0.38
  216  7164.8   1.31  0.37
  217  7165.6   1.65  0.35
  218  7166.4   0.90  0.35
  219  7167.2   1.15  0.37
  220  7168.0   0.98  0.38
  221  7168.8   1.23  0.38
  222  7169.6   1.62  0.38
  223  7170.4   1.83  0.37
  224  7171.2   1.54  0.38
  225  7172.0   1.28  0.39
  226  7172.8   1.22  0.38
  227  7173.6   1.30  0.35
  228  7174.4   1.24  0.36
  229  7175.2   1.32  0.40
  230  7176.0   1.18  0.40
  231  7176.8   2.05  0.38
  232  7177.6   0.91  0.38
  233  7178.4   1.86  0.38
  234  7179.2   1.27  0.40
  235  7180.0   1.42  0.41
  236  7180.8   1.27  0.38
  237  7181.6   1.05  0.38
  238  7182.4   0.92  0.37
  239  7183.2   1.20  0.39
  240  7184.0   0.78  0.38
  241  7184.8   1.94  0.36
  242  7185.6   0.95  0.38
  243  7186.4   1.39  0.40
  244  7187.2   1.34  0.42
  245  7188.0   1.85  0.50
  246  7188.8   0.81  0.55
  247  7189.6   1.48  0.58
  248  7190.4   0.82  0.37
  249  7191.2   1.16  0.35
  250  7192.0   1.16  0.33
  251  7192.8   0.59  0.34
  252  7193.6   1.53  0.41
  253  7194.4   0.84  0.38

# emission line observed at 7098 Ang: [N II]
